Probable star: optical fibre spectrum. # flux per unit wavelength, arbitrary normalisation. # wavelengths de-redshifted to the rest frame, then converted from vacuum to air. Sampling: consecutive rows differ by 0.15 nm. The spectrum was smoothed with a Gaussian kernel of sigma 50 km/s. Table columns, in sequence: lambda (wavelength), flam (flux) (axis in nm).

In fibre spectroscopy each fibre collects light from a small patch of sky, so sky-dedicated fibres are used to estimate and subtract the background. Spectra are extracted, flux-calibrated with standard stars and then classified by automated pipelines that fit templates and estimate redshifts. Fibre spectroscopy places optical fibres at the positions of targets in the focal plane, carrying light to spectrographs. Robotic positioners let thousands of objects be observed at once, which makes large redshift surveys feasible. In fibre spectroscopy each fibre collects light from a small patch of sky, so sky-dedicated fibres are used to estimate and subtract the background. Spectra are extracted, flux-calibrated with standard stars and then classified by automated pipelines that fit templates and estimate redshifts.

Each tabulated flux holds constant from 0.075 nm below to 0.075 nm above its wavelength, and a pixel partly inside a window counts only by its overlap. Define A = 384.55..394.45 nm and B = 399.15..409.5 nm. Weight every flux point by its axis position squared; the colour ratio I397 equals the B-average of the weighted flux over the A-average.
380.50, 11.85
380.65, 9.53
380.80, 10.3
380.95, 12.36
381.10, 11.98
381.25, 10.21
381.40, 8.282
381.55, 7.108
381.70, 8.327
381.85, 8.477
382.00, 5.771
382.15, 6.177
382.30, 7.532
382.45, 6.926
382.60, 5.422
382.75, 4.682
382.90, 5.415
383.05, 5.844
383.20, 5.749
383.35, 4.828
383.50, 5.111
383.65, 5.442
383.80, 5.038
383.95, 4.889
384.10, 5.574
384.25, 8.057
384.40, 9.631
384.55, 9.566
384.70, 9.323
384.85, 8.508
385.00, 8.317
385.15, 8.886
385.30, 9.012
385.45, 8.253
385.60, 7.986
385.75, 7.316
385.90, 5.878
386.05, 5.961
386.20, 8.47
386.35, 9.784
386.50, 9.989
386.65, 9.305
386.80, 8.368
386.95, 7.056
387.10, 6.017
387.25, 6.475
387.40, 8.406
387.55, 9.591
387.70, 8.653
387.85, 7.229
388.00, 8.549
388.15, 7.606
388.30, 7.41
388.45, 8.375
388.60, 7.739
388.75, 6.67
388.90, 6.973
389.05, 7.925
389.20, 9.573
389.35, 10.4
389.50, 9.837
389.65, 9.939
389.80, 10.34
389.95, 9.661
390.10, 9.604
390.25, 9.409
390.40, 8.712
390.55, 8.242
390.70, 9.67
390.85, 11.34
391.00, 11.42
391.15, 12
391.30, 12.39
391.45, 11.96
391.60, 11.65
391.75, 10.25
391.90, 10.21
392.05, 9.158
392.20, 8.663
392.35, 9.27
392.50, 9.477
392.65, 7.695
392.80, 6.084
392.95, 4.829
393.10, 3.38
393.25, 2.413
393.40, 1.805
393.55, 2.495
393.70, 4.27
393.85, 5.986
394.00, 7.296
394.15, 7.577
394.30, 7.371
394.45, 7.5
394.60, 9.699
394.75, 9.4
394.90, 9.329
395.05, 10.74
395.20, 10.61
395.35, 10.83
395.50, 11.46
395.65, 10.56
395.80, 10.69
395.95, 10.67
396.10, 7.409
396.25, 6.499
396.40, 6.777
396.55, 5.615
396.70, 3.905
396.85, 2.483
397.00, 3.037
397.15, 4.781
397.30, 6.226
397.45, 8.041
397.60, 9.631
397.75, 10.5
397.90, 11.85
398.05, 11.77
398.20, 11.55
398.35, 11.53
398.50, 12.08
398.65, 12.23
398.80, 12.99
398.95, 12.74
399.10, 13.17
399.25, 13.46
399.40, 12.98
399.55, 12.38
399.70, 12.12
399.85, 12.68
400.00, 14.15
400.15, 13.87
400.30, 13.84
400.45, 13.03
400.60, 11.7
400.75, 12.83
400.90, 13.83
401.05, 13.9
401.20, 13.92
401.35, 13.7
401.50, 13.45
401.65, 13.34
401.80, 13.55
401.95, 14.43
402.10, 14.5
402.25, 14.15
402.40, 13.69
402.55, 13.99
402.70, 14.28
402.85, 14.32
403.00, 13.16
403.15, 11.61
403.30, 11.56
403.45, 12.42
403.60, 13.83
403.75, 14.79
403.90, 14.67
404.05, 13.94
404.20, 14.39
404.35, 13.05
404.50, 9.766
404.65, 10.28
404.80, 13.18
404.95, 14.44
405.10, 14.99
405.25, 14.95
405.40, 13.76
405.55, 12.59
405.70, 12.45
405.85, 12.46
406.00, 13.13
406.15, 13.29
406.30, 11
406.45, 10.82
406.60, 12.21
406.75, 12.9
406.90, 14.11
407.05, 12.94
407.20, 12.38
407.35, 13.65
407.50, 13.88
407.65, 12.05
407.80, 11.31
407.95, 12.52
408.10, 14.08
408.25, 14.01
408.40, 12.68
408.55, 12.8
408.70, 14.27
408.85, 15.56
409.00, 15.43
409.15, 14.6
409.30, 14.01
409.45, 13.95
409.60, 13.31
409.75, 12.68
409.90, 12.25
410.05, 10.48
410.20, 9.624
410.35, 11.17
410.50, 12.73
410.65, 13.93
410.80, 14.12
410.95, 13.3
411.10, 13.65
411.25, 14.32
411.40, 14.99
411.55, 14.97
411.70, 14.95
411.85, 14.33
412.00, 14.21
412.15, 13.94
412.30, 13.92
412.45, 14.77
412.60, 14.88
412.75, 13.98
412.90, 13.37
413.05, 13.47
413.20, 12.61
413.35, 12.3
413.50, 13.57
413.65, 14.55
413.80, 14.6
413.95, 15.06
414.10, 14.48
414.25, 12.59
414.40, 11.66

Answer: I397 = 1.7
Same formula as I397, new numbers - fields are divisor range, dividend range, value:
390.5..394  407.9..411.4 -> 1.82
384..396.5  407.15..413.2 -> 1.77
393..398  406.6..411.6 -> 1.94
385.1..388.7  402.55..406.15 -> 1.81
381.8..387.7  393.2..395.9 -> 1.14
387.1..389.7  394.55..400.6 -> 1.30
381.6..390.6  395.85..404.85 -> 1.62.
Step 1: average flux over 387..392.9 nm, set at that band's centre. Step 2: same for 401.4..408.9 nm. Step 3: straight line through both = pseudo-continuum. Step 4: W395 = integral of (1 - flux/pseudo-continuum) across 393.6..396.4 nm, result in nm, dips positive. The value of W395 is 0.48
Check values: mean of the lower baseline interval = 9.06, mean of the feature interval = 8.66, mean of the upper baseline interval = 13.2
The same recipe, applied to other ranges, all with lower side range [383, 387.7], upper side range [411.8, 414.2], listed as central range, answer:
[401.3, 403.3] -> -0.373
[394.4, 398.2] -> 0.603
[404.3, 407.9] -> -0.105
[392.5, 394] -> 0.741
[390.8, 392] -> -0.325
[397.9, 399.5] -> -0.266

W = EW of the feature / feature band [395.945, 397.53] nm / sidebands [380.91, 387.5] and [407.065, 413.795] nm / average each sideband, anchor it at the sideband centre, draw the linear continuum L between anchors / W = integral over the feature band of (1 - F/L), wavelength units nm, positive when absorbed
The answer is 0.705 nm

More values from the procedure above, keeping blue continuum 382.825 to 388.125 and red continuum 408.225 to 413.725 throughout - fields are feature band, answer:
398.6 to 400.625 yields -0.39 nm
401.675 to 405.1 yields -0.47 nm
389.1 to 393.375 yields -0.13 nm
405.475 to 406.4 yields 0.00 nm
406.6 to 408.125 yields -0.02 nm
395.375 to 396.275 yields 0.02 nm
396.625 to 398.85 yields 0.36 nm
